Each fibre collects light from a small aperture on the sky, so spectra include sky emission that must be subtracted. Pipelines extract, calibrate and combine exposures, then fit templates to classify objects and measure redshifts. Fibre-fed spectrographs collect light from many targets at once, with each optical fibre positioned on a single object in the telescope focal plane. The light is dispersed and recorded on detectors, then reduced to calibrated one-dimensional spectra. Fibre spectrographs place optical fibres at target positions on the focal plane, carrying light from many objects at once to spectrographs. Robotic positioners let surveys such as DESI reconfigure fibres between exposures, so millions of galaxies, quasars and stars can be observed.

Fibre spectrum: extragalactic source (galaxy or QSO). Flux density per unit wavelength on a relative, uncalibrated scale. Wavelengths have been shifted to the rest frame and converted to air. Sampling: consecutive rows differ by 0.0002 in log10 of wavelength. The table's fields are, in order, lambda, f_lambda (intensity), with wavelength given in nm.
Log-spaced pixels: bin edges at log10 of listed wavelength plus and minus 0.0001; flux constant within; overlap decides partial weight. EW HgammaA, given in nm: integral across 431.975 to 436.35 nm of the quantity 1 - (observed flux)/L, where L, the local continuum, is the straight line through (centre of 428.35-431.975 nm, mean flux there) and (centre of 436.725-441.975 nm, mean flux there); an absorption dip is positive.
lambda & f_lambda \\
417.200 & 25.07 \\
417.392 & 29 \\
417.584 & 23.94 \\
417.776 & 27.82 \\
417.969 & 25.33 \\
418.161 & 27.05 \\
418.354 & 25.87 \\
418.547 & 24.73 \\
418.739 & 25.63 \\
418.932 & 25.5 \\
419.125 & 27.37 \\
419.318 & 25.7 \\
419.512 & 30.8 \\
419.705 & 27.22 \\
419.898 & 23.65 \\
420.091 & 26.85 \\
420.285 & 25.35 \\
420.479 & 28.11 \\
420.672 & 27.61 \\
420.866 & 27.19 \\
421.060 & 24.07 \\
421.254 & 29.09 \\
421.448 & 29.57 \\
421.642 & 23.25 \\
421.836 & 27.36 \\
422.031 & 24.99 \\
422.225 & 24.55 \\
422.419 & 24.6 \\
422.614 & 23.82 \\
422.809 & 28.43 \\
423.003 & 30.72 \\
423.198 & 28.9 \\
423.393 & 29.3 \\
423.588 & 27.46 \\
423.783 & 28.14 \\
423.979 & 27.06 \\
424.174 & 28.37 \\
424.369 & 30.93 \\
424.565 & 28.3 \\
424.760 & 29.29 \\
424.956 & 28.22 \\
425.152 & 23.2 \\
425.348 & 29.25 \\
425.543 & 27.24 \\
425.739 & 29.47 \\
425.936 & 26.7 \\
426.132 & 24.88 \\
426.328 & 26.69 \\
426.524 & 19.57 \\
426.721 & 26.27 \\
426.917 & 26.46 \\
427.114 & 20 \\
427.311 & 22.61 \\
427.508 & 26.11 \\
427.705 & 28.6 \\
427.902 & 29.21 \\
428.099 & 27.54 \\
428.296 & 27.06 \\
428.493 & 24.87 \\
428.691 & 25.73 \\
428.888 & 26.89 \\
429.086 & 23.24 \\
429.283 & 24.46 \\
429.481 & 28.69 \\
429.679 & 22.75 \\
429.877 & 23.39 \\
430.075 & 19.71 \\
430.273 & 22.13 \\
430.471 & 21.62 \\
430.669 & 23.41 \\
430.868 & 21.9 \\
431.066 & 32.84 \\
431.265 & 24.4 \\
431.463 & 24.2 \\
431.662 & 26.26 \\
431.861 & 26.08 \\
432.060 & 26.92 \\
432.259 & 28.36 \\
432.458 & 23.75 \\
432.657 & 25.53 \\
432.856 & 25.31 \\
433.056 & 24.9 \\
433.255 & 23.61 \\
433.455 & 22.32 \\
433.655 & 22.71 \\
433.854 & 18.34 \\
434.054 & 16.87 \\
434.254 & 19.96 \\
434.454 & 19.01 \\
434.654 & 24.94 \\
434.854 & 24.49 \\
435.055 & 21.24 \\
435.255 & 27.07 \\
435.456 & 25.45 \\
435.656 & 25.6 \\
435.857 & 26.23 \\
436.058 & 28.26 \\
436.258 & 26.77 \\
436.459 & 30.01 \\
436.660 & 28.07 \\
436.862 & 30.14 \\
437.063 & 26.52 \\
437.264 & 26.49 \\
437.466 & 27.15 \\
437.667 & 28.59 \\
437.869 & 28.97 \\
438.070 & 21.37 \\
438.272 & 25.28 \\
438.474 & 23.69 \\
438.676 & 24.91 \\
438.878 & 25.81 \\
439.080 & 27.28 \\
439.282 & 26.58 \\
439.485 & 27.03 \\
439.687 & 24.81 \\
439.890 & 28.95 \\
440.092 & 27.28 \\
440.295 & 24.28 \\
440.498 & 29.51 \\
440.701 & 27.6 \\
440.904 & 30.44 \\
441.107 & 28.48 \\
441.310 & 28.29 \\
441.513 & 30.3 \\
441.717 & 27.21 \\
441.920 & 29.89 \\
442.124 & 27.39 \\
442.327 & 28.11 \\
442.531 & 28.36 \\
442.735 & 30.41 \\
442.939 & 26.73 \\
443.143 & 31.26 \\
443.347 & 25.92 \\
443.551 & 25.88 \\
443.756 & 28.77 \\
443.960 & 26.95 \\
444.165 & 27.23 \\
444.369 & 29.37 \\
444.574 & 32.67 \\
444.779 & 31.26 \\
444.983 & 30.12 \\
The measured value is 0.30 nm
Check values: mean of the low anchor 24.6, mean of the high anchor 27.2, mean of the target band 24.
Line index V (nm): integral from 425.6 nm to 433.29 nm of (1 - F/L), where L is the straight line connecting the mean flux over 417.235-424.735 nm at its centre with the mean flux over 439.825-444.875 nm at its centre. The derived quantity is 0.66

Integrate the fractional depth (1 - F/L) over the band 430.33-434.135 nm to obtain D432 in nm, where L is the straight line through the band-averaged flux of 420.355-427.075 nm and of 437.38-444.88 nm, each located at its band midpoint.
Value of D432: 0.44 nm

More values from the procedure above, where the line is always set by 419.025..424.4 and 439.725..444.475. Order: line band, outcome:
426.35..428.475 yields 0.16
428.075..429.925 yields 0.14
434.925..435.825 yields 0.09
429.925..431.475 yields 0.22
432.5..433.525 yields 0.12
